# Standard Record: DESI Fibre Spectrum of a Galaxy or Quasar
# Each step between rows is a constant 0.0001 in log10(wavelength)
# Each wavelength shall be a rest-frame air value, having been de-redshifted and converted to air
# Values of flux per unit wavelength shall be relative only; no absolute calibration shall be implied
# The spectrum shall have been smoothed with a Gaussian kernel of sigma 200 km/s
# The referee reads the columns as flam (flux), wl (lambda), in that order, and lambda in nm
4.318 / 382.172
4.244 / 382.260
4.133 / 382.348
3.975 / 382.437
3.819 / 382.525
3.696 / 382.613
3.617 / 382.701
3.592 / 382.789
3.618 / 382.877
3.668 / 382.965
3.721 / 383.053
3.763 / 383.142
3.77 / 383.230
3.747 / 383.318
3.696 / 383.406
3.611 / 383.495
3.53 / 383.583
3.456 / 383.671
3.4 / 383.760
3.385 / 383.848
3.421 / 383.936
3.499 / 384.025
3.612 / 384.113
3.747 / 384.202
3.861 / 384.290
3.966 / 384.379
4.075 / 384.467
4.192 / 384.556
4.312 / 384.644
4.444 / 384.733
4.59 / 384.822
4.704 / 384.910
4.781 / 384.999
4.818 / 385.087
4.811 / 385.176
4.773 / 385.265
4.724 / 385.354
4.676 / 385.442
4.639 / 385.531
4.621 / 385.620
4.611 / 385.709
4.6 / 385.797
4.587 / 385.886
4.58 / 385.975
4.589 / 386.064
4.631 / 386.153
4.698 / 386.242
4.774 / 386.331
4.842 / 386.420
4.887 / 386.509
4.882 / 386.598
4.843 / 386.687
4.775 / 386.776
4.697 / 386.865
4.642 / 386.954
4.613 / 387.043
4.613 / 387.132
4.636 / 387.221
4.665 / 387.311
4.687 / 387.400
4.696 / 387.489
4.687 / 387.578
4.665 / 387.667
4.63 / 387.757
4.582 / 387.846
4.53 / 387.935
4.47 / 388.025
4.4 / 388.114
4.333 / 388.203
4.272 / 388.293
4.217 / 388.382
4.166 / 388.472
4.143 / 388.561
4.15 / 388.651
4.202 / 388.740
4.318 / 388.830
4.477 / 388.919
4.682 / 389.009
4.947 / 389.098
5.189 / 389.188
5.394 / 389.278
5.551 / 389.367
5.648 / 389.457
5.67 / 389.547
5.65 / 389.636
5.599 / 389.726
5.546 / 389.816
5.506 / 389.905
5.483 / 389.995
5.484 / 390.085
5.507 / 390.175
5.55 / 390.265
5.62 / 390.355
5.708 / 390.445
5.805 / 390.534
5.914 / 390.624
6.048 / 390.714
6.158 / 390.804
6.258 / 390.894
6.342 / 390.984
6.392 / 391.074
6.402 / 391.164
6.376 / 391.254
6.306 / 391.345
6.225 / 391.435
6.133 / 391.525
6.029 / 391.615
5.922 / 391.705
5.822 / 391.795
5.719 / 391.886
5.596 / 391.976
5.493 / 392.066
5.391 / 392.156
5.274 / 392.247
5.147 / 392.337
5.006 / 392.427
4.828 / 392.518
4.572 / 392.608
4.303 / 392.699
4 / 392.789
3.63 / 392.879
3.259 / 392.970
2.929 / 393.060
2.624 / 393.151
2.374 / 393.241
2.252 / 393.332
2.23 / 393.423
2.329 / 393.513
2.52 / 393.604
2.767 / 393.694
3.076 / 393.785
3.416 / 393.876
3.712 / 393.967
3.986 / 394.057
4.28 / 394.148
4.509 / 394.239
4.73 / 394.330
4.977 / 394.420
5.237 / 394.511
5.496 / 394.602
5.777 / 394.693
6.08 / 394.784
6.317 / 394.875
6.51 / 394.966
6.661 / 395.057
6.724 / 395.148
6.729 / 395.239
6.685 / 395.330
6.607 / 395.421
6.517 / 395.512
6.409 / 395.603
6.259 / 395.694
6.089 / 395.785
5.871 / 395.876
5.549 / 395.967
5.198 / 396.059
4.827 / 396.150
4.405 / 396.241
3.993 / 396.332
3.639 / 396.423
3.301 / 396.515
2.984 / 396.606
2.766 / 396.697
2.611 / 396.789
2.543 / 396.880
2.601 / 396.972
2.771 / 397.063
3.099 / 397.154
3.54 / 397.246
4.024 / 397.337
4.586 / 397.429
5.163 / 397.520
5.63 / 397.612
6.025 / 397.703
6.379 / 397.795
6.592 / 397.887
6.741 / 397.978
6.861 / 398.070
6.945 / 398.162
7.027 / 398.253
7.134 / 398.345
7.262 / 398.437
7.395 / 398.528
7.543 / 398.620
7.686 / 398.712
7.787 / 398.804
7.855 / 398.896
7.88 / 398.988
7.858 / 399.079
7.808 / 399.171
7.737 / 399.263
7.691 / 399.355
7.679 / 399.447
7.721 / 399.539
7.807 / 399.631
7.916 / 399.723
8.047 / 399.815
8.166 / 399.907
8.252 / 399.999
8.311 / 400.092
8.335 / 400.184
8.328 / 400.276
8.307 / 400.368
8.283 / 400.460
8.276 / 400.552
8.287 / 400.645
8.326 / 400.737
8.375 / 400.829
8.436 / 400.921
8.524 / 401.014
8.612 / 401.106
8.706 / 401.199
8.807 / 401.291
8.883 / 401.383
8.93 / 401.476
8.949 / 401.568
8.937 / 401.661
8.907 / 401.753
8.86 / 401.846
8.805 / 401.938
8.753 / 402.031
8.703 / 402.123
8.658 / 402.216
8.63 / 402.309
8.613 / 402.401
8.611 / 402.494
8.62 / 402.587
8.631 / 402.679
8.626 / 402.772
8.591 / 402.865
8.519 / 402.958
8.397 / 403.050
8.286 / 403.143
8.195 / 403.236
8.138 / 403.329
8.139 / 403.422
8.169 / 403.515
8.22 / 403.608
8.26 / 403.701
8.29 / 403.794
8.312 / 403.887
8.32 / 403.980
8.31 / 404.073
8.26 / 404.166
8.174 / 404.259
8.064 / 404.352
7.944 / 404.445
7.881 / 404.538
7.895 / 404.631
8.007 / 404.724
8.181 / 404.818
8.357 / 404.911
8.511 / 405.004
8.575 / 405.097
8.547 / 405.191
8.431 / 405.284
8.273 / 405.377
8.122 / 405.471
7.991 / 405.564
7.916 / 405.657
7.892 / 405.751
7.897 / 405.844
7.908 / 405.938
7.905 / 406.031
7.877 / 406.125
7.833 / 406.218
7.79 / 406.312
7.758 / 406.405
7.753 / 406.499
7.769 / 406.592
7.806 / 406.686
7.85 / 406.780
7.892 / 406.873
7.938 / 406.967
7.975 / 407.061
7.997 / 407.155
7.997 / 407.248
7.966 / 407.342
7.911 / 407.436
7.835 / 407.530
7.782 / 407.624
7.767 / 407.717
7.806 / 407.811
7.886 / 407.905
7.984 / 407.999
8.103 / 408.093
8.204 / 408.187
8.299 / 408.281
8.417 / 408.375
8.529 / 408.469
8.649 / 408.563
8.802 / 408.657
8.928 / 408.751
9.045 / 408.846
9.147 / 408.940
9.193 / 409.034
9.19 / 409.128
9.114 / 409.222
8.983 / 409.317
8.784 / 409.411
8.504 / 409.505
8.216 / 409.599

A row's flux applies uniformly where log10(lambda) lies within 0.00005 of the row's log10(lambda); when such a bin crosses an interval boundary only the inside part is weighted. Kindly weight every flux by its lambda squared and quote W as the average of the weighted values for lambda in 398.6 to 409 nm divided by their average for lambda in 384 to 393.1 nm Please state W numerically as 1.8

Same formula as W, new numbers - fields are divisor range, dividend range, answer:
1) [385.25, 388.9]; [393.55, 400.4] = 1.35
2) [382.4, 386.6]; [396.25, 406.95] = 1.97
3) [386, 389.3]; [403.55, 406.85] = 1.92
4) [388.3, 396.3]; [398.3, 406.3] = 1.70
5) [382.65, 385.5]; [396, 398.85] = 1.38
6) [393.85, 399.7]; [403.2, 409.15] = 1.50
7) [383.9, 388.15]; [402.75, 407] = 1.98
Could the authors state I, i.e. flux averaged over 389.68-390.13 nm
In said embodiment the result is 5.52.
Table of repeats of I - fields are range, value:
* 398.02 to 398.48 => 7.03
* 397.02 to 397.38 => 3.36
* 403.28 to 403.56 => 8.14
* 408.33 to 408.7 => 8.6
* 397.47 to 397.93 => 5.94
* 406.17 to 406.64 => 7.79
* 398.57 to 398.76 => 7.59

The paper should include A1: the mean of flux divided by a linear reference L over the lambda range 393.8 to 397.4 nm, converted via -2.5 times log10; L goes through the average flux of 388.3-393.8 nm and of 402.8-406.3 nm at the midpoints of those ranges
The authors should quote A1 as 0.24 mag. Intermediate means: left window 4.92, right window 8.18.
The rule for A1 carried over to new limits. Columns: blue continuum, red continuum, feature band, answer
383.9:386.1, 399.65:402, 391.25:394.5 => 0.41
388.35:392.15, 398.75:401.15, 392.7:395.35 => 0.46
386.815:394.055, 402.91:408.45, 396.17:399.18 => 0.18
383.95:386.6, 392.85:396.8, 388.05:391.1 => -0.16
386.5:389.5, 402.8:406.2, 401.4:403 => -0.14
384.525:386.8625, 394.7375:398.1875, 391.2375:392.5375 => -0.15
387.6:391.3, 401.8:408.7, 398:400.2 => -0.09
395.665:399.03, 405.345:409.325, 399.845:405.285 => -0.23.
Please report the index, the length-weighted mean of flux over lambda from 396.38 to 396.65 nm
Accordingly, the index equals 3.3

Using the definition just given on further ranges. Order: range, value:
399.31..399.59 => 7.7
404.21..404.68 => 8.01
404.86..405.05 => 8.45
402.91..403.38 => 8.31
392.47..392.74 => 4.56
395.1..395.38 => 6.71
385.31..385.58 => 4.68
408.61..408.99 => 8.97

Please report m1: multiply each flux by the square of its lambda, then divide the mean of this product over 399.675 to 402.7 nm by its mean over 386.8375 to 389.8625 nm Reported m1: 1.9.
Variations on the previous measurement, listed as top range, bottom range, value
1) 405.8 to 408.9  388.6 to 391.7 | 1.57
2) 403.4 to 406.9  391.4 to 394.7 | 1.98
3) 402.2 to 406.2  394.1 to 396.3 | 1.50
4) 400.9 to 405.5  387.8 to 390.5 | 1.82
